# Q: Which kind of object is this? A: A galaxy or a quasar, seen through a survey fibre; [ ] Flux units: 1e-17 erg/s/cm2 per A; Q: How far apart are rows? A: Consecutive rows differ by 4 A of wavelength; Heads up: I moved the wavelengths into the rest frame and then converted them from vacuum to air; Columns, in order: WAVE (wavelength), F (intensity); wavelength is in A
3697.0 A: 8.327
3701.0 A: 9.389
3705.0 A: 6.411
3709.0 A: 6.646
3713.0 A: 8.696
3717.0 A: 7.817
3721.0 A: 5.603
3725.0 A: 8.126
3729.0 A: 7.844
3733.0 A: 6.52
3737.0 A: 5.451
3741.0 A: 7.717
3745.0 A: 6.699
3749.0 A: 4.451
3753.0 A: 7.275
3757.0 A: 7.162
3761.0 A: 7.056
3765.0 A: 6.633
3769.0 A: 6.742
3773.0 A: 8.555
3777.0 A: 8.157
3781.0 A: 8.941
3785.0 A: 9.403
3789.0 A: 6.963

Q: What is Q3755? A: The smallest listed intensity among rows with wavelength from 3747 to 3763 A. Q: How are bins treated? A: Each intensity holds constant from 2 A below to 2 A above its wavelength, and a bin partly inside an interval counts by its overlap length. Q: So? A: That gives 4.451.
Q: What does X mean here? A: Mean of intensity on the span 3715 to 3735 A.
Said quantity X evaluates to 7.18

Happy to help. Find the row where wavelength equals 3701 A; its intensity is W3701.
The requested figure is 9.389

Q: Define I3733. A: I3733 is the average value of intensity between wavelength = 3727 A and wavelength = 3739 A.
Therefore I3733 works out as 6.61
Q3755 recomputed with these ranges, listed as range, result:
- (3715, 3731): 5.603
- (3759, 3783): 6.633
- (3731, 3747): 5.451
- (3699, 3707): 6.411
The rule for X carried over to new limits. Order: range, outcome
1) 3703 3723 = 7.03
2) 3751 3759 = 7.22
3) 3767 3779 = 7.82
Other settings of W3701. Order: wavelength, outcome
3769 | 6.742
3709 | 6.646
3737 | 5.451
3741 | 7.717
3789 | 6.963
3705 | 6.411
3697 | 8.327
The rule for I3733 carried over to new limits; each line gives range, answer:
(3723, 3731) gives 7.98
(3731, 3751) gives 6.17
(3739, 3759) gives 6.66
